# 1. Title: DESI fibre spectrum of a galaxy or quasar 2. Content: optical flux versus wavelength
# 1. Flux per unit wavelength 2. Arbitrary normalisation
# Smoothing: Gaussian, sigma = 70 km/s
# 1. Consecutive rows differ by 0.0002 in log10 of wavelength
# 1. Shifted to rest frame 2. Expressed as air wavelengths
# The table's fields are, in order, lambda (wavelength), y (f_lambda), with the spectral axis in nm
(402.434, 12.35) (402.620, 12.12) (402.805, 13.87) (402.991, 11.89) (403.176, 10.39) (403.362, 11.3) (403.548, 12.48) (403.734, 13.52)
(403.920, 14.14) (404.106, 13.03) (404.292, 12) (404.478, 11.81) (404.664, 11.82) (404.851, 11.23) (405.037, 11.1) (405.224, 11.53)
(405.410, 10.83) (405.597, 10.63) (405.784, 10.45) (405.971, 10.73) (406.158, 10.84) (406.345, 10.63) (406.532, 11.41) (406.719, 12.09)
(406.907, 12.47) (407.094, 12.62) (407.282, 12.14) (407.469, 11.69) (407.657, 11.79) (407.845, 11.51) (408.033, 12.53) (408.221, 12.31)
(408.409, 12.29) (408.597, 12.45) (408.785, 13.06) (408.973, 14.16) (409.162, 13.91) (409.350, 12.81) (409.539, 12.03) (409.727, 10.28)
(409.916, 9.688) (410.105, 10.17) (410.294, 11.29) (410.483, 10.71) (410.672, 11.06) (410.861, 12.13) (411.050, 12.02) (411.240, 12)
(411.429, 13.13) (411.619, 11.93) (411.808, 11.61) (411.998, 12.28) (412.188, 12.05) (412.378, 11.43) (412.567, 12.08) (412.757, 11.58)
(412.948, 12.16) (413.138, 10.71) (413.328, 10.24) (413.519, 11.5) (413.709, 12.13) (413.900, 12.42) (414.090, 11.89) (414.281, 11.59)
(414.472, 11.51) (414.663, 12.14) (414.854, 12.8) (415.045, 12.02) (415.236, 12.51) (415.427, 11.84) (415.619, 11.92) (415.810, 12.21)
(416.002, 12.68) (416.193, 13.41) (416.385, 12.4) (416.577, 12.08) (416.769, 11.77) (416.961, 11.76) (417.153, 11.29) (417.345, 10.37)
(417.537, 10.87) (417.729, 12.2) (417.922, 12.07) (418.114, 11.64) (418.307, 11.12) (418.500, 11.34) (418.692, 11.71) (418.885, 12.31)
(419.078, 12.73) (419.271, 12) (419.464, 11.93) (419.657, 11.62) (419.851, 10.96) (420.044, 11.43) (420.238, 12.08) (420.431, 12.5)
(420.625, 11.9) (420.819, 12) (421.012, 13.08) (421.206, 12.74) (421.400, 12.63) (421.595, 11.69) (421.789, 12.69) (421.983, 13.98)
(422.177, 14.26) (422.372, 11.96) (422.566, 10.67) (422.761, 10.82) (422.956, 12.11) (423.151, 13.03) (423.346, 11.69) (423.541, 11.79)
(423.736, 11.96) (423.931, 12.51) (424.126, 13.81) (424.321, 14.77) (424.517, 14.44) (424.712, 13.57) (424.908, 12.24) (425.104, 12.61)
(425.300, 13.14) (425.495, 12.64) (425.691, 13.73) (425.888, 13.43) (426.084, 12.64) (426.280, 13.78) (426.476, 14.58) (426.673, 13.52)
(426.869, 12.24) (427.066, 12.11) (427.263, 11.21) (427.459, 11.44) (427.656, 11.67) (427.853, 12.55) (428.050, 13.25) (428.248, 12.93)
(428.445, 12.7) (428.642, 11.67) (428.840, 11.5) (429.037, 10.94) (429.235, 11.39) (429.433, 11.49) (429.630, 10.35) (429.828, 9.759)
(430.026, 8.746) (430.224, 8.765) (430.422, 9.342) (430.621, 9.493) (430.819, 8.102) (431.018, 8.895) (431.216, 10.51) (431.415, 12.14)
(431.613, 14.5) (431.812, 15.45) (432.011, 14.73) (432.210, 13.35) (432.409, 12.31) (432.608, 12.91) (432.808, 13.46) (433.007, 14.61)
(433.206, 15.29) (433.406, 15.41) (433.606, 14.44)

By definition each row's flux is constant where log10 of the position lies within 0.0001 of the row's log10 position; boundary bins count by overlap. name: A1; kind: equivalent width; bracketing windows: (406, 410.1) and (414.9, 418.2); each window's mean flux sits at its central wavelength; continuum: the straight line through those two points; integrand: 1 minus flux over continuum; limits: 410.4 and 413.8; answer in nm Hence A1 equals 0.072 nm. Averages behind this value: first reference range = 12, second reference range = 12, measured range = 11.7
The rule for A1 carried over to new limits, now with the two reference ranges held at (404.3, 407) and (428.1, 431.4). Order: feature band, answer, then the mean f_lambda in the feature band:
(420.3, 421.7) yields -0.21 nm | 12.4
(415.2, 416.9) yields -0.21 nm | 12.3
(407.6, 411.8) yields -0.31 nm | 12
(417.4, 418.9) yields -0.10 nm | 11.6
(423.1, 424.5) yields -0.29 nm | 12.9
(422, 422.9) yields -0.12 nm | 12.1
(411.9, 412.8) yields -0.07 nm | 11.9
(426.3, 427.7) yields -0.25 nm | 12.5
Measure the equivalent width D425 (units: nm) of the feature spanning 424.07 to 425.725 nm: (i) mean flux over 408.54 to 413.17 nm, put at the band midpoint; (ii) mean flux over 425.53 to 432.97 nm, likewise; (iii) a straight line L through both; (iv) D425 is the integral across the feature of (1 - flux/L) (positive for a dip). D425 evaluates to -0.20 nm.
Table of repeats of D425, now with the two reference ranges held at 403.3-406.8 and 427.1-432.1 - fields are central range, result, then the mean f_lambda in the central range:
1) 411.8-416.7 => -0.18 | 12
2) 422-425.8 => -0.44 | 12.8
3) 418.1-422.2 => -0.25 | 12.2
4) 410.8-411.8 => -0.05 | 12.2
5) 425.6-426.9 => -0.24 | 13.5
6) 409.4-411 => 0.08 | 11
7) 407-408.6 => -0.07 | 12.1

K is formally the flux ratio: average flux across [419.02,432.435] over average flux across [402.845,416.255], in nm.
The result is 1.02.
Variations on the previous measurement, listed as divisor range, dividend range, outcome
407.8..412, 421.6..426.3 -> 1.07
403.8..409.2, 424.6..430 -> 1.03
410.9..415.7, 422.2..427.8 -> 1.06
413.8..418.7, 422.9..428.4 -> 1.08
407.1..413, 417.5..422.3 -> 1.02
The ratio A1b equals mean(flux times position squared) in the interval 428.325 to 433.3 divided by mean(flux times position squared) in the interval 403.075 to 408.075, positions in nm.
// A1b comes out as 1.1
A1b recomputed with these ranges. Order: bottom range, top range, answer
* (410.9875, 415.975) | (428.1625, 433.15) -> 1.06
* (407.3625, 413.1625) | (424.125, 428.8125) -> 1.17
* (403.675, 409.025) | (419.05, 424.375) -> 1.11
